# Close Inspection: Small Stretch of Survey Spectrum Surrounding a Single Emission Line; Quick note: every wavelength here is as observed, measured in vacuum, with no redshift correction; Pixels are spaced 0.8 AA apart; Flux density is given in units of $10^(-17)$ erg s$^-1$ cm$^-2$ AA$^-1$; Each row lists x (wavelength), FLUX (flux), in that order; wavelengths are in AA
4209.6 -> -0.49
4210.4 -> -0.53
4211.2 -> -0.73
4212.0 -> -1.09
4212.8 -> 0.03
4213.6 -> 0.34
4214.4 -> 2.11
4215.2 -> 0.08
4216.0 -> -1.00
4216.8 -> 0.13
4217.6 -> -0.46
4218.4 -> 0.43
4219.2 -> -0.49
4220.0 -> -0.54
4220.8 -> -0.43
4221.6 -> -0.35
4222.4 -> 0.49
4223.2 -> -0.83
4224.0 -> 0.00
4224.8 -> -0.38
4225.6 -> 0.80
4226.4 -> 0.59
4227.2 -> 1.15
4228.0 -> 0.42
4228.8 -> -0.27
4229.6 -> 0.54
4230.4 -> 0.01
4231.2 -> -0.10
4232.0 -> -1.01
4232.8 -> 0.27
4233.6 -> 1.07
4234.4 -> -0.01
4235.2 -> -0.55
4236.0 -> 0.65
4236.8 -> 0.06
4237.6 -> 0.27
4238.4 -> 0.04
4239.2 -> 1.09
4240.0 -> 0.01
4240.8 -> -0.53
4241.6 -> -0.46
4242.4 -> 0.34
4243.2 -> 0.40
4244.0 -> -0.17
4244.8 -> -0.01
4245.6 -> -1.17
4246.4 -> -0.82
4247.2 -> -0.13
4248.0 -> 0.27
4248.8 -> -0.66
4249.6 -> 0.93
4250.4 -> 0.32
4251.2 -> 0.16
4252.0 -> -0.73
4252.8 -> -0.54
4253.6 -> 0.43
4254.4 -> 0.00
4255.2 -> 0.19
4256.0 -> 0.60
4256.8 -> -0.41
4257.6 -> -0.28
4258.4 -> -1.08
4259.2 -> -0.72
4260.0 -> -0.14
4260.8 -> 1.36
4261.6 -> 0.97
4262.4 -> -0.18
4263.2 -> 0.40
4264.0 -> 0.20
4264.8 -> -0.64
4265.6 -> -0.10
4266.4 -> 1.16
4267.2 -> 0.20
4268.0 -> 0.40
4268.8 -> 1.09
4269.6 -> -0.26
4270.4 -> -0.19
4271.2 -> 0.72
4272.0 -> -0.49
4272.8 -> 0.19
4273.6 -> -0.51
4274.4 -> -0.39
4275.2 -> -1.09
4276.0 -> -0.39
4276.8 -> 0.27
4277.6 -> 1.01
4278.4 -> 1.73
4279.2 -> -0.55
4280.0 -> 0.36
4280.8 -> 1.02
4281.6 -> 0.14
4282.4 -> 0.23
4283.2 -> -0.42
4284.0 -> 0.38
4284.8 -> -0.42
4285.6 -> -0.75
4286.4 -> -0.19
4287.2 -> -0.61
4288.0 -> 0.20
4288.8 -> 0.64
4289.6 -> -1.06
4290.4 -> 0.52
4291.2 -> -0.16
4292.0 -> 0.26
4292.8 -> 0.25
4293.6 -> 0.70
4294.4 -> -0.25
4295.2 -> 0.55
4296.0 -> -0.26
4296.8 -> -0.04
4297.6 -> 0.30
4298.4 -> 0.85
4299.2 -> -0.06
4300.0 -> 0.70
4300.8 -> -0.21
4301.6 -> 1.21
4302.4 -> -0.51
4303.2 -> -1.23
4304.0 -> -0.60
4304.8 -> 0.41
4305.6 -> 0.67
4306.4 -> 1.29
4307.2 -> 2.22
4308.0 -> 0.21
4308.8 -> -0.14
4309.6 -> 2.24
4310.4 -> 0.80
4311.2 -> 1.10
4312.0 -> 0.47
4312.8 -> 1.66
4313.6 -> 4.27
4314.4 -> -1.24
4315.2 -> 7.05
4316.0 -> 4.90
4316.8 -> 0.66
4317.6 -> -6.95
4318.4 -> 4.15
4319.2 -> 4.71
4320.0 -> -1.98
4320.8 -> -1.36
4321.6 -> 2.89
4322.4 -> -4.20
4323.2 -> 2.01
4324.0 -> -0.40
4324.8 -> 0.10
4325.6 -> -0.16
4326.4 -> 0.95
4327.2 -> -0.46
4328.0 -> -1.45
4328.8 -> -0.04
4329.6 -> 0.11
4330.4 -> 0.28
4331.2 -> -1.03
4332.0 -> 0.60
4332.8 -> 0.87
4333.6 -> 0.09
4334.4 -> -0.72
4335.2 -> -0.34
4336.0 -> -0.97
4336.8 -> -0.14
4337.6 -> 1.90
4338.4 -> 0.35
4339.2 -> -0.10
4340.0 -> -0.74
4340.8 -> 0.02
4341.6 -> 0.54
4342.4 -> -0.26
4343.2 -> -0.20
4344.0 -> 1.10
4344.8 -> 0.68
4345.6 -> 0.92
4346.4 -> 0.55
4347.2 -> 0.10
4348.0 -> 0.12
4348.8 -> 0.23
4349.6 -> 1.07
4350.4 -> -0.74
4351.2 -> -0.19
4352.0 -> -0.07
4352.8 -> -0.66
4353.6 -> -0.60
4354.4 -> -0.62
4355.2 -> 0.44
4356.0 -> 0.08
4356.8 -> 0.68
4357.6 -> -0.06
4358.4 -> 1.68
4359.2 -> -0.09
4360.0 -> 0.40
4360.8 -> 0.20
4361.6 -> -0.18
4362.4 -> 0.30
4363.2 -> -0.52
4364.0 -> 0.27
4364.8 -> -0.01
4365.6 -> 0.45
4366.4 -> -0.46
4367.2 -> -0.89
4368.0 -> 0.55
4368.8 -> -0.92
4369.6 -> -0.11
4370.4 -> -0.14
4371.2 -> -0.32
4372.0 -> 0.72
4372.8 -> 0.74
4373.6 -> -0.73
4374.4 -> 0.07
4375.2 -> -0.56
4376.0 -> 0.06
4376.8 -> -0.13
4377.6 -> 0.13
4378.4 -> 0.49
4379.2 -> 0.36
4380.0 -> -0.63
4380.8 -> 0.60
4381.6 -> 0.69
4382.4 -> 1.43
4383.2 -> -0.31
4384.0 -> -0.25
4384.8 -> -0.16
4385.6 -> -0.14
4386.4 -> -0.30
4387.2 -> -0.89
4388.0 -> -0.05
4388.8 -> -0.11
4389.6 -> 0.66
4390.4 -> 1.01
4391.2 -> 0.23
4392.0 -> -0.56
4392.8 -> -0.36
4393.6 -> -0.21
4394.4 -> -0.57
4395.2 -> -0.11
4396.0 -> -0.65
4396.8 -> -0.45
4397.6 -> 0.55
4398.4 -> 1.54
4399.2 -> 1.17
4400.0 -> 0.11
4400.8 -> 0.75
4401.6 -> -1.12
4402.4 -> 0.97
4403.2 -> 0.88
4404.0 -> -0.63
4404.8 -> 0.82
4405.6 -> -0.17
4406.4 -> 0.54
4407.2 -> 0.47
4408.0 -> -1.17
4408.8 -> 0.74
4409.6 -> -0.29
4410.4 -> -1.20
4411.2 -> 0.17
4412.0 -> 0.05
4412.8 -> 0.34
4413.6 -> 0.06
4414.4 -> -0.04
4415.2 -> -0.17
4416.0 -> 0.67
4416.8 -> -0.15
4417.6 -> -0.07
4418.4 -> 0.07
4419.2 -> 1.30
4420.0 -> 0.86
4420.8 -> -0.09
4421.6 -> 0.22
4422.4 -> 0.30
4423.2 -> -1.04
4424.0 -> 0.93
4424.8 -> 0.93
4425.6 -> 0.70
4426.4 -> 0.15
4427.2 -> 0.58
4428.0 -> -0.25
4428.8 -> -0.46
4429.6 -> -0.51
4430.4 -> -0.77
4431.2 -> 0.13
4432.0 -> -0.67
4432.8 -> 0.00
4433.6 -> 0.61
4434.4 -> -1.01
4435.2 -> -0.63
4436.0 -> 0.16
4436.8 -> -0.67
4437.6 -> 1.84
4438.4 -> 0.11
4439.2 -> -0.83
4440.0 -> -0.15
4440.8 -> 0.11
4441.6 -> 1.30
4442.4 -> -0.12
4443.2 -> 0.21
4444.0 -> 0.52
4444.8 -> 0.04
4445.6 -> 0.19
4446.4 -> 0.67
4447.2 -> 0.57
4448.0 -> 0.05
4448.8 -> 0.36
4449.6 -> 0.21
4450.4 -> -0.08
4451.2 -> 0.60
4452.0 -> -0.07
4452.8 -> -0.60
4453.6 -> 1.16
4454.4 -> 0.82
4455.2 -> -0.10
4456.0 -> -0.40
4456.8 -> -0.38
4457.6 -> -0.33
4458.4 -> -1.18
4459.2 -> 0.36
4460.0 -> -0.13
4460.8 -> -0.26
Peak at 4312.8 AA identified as Mg II 2798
